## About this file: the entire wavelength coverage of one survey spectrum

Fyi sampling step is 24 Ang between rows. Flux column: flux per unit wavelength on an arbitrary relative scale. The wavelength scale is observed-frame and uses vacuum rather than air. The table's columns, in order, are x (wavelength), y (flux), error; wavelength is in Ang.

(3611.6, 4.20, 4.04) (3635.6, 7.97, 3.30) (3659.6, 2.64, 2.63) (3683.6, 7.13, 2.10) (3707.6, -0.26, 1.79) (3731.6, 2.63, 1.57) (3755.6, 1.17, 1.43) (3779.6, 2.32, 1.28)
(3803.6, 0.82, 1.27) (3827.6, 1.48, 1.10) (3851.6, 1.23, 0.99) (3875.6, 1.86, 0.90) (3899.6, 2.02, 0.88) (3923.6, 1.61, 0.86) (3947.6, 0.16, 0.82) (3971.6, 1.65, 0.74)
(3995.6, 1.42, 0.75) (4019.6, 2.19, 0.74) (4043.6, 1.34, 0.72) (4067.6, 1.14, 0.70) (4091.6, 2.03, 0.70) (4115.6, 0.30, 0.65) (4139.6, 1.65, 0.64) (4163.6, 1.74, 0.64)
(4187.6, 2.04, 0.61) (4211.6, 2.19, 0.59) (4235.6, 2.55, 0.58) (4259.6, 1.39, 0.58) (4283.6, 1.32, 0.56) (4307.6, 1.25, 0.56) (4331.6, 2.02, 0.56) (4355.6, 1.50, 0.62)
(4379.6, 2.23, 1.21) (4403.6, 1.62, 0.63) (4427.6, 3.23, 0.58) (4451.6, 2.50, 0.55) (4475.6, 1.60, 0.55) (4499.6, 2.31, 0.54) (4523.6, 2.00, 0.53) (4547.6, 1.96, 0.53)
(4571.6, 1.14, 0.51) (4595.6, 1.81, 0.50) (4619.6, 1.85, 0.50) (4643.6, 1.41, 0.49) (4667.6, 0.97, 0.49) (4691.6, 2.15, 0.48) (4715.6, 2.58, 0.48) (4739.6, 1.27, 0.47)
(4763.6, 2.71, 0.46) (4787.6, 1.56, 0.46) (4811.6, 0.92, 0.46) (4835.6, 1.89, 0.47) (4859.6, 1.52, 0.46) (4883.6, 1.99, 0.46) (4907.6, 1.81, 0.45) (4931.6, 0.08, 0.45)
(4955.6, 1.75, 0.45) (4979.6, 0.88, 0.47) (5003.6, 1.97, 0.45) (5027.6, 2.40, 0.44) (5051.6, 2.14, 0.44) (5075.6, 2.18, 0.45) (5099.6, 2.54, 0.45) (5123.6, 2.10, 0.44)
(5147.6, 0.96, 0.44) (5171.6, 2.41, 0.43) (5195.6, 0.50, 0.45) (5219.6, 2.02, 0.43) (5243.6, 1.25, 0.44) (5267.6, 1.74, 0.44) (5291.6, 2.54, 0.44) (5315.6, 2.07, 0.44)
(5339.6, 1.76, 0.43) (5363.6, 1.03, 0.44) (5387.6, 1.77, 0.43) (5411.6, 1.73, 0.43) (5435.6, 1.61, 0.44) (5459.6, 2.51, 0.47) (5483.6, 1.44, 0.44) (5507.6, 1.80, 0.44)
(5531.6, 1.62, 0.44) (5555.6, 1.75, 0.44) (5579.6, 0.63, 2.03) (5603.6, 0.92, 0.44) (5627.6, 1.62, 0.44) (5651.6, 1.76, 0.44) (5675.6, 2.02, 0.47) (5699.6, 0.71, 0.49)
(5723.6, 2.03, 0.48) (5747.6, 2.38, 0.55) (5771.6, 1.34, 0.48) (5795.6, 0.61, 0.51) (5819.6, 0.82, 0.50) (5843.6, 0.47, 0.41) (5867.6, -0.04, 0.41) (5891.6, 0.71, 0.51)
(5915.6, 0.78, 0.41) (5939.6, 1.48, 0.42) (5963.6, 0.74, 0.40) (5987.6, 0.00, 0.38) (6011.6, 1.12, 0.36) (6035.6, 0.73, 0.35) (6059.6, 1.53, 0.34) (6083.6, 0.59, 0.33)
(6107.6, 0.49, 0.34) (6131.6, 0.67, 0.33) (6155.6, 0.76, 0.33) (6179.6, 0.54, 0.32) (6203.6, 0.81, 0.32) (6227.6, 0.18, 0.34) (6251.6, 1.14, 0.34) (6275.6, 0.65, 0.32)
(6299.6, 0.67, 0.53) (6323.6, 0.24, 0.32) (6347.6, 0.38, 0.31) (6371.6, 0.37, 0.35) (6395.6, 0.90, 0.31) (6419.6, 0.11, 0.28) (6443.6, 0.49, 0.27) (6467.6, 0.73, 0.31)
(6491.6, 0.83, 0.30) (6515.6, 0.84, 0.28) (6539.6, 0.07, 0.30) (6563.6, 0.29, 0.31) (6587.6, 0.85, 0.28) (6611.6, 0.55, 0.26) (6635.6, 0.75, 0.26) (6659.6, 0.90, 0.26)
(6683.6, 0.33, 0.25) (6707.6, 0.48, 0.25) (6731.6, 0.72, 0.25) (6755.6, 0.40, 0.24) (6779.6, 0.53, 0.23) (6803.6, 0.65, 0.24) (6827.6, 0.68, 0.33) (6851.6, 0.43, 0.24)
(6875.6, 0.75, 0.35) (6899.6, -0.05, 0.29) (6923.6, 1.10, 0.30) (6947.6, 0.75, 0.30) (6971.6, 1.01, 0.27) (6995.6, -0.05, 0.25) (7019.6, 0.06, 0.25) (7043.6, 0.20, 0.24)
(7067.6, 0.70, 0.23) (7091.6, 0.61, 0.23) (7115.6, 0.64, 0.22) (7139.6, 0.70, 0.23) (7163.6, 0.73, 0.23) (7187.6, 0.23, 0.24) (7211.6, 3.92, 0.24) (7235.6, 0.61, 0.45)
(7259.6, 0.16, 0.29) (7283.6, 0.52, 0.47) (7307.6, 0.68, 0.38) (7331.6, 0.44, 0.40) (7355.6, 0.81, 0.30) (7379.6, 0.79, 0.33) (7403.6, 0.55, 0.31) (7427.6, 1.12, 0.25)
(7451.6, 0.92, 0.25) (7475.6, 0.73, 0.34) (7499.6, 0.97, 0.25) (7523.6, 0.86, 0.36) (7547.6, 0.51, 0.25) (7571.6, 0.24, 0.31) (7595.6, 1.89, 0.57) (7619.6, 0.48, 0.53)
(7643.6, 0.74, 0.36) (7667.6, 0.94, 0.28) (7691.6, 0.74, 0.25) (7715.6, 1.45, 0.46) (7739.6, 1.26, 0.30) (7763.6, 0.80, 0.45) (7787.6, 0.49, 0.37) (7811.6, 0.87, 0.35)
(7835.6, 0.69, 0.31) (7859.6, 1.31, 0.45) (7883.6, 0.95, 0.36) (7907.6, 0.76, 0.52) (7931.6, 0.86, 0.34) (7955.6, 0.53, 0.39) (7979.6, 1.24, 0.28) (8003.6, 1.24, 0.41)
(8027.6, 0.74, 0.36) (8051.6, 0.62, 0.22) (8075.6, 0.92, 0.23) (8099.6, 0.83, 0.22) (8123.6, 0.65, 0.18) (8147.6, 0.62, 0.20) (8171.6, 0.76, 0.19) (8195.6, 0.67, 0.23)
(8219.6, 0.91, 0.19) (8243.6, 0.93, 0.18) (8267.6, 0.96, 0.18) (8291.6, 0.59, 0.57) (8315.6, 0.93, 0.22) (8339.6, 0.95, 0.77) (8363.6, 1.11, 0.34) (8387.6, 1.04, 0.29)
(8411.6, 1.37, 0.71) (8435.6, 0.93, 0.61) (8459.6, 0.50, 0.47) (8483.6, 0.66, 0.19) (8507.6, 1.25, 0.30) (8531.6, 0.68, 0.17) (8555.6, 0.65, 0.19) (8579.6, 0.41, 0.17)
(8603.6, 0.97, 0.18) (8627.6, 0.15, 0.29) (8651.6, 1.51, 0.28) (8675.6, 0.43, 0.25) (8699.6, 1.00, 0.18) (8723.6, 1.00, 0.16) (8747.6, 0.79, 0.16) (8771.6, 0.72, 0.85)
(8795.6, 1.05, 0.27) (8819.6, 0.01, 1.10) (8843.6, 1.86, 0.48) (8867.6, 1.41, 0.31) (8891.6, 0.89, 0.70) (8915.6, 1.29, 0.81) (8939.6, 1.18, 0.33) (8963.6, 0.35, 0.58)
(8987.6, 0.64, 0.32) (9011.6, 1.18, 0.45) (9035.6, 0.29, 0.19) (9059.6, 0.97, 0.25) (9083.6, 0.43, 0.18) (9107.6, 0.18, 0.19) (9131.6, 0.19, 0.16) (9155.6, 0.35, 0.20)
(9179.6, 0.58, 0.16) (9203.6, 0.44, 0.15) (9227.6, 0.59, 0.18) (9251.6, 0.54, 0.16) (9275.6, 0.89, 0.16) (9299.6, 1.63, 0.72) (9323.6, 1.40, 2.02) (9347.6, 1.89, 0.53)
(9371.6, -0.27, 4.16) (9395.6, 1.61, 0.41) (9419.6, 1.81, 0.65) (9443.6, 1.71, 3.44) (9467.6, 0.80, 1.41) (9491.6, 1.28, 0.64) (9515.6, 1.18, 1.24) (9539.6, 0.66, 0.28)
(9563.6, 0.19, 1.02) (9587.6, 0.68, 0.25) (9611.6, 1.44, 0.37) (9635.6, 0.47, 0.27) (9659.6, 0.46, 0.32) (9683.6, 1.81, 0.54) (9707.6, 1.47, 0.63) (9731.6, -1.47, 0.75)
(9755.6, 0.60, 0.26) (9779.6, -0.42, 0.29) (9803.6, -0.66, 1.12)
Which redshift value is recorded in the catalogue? 0.94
